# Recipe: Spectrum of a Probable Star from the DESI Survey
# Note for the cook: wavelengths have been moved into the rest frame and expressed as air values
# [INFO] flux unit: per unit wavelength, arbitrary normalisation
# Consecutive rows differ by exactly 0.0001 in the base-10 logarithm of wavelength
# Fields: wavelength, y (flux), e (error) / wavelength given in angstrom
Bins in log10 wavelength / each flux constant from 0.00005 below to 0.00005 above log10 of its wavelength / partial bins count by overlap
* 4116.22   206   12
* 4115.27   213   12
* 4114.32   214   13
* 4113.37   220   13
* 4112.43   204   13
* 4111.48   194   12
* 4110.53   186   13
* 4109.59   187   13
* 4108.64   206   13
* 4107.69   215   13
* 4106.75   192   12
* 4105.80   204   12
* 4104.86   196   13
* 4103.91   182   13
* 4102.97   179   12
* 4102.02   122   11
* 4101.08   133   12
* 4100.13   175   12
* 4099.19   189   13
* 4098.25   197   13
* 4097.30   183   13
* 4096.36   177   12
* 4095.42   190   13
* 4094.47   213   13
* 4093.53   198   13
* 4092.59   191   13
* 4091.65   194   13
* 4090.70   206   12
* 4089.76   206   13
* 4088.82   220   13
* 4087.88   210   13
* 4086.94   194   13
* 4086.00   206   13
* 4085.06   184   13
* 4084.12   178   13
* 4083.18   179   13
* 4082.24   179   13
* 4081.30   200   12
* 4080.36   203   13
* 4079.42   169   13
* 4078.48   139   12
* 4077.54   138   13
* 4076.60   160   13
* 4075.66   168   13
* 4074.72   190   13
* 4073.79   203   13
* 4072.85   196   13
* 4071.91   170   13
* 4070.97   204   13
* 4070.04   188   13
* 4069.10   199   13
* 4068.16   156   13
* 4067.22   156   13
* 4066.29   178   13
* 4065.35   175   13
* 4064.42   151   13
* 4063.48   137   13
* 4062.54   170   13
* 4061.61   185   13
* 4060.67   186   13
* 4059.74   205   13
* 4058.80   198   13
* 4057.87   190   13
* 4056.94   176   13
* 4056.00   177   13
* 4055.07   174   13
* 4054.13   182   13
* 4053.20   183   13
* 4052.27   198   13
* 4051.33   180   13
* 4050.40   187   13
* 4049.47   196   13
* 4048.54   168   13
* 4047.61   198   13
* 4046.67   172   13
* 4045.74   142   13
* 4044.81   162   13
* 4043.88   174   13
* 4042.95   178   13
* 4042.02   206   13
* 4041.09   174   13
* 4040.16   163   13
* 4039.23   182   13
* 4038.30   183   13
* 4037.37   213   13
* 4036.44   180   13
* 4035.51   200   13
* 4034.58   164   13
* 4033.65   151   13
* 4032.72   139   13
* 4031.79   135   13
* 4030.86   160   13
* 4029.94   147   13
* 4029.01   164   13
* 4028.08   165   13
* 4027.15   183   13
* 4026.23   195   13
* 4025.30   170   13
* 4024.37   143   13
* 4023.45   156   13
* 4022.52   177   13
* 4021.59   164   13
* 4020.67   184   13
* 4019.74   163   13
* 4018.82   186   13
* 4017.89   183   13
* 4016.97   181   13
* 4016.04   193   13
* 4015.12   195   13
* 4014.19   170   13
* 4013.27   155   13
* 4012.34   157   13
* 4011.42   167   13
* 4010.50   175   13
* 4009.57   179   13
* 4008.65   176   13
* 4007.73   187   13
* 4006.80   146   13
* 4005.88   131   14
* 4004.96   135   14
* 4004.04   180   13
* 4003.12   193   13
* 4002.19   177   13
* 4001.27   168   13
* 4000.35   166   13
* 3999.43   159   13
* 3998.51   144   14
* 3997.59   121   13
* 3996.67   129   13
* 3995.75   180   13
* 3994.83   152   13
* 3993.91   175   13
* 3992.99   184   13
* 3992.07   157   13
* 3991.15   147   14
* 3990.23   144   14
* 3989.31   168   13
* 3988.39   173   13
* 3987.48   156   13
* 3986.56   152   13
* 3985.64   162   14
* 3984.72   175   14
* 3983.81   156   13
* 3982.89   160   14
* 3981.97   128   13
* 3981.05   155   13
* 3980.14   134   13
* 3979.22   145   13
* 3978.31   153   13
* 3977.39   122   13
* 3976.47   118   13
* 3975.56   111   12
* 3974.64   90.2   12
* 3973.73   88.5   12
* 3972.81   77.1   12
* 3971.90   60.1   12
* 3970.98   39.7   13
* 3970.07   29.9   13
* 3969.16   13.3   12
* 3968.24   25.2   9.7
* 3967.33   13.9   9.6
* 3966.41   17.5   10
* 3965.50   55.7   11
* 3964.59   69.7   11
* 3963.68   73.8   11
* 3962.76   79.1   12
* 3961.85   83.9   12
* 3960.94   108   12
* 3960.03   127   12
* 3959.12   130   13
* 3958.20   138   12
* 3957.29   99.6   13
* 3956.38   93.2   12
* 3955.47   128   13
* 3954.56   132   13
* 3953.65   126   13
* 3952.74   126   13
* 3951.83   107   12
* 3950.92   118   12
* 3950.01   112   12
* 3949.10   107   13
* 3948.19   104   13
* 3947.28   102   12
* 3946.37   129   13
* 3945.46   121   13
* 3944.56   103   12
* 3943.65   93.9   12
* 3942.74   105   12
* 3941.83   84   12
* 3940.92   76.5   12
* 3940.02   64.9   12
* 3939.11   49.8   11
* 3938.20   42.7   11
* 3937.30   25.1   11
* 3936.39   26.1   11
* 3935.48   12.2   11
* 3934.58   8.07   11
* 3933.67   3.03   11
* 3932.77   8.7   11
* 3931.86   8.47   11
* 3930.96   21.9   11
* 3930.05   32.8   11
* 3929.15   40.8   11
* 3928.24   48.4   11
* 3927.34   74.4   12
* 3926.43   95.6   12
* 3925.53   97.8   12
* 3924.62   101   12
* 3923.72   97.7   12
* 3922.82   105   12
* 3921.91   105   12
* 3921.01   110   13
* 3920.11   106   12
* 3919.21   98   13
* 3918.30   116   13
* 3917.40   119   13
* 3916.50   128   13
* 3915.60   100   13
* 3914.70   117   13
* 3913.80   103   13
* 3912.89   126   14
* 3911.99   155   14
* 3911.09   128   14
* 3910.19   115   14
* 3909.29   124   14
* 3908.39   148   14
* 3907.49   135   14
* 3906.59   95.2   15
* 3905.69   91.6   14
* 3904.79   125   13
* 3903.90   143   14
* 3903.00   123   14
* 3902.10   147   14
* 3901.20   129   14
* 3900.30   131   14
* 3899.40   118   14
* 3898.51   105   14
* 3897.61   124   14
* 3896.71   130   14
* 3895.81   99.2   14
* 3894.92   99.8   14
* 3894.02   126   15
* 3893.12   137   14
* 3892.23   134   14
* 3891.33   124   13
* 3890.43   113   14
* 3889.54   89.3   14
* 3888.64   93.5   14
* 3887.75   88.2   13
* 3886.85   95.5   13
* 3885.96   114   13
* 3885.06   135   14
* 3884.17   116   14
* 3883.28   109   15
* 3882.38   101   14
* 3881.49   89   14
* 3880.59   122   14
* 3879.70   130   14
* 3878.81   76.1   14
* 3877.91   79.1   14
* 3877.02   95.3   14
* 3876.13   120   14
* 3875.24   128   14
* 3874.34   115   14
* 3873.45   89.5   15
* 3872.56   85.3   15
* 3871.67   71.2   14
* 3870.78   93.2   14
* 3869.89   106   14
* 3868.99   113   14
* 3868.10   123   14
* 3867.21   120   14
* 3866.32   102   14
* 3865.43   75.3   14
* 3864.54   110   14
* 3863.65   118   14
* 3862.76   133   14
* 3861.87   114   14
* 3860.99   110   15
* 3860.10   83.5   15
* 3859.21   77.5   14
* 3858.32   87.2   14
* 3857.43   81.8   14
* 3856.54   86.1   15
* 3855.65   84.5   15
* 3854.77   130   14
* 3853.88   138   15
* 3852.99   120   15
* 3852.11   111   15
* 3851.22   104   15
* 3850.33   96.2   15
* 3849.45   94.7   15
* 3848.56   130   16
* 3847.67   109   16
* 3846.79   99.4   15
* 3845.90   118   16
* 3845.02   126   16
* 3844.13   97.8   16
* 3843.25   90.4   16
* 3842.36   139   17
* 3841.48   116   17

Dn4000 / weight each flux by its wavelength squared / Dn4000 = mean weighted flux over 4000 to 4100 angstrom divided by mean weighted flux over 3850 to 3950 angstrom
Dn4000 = 1.94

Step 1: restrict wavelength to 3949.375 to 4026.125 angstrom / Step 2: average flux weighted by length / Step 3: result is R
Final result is 135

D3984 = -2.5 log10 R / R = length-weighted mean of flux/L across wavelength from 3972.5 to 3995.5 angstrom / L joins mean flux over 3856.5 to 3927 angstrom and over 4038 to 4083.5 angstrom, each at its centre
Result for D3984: 0.026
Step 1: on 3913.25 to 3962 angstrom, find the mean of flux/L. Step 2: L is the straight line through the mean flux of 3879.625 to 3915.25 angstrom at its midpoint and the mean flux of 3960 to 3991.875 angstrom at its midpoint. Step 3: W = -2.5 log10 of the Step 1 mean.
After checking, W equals 0.265 mag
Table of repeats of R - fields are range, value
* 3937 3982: 92.6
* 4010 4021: 176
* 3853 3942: 97.8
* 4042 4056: 179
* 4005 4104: 177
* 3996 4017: 164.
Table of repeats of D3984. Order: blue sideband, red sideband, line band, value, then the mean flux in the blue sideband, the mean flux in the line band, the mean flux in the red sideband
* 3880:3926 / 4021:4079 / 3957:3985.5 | 0.427 mag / 115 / 96.8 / 174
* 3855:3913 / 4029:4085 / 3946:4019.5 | 0.142 mag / 111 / 131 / 176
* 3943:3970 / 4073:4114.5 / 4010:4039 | -0.217 mag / 93.5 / 171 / 188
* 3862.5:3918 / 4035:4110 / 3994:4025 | -0.046 mag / 113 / 166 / 183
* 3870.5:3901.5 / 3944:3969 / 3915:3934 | 0.298 mag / 109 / 77.8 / 96.3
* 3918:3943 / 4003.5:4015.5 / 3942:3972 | 0.028 mag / 62.3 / 90.3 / 166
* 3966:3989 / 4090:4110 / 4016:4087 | -0.143 mag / 107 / 176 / 187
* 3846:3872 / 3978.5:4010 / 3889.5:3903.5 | -0.018 mag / 105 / 122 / 159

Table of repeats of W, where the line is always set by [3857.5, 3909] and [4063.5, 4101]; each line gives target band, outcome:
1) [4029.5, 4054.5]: -0.04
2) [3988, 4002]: -0.05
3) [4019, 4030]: -0.04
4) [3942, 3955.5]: 0.19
